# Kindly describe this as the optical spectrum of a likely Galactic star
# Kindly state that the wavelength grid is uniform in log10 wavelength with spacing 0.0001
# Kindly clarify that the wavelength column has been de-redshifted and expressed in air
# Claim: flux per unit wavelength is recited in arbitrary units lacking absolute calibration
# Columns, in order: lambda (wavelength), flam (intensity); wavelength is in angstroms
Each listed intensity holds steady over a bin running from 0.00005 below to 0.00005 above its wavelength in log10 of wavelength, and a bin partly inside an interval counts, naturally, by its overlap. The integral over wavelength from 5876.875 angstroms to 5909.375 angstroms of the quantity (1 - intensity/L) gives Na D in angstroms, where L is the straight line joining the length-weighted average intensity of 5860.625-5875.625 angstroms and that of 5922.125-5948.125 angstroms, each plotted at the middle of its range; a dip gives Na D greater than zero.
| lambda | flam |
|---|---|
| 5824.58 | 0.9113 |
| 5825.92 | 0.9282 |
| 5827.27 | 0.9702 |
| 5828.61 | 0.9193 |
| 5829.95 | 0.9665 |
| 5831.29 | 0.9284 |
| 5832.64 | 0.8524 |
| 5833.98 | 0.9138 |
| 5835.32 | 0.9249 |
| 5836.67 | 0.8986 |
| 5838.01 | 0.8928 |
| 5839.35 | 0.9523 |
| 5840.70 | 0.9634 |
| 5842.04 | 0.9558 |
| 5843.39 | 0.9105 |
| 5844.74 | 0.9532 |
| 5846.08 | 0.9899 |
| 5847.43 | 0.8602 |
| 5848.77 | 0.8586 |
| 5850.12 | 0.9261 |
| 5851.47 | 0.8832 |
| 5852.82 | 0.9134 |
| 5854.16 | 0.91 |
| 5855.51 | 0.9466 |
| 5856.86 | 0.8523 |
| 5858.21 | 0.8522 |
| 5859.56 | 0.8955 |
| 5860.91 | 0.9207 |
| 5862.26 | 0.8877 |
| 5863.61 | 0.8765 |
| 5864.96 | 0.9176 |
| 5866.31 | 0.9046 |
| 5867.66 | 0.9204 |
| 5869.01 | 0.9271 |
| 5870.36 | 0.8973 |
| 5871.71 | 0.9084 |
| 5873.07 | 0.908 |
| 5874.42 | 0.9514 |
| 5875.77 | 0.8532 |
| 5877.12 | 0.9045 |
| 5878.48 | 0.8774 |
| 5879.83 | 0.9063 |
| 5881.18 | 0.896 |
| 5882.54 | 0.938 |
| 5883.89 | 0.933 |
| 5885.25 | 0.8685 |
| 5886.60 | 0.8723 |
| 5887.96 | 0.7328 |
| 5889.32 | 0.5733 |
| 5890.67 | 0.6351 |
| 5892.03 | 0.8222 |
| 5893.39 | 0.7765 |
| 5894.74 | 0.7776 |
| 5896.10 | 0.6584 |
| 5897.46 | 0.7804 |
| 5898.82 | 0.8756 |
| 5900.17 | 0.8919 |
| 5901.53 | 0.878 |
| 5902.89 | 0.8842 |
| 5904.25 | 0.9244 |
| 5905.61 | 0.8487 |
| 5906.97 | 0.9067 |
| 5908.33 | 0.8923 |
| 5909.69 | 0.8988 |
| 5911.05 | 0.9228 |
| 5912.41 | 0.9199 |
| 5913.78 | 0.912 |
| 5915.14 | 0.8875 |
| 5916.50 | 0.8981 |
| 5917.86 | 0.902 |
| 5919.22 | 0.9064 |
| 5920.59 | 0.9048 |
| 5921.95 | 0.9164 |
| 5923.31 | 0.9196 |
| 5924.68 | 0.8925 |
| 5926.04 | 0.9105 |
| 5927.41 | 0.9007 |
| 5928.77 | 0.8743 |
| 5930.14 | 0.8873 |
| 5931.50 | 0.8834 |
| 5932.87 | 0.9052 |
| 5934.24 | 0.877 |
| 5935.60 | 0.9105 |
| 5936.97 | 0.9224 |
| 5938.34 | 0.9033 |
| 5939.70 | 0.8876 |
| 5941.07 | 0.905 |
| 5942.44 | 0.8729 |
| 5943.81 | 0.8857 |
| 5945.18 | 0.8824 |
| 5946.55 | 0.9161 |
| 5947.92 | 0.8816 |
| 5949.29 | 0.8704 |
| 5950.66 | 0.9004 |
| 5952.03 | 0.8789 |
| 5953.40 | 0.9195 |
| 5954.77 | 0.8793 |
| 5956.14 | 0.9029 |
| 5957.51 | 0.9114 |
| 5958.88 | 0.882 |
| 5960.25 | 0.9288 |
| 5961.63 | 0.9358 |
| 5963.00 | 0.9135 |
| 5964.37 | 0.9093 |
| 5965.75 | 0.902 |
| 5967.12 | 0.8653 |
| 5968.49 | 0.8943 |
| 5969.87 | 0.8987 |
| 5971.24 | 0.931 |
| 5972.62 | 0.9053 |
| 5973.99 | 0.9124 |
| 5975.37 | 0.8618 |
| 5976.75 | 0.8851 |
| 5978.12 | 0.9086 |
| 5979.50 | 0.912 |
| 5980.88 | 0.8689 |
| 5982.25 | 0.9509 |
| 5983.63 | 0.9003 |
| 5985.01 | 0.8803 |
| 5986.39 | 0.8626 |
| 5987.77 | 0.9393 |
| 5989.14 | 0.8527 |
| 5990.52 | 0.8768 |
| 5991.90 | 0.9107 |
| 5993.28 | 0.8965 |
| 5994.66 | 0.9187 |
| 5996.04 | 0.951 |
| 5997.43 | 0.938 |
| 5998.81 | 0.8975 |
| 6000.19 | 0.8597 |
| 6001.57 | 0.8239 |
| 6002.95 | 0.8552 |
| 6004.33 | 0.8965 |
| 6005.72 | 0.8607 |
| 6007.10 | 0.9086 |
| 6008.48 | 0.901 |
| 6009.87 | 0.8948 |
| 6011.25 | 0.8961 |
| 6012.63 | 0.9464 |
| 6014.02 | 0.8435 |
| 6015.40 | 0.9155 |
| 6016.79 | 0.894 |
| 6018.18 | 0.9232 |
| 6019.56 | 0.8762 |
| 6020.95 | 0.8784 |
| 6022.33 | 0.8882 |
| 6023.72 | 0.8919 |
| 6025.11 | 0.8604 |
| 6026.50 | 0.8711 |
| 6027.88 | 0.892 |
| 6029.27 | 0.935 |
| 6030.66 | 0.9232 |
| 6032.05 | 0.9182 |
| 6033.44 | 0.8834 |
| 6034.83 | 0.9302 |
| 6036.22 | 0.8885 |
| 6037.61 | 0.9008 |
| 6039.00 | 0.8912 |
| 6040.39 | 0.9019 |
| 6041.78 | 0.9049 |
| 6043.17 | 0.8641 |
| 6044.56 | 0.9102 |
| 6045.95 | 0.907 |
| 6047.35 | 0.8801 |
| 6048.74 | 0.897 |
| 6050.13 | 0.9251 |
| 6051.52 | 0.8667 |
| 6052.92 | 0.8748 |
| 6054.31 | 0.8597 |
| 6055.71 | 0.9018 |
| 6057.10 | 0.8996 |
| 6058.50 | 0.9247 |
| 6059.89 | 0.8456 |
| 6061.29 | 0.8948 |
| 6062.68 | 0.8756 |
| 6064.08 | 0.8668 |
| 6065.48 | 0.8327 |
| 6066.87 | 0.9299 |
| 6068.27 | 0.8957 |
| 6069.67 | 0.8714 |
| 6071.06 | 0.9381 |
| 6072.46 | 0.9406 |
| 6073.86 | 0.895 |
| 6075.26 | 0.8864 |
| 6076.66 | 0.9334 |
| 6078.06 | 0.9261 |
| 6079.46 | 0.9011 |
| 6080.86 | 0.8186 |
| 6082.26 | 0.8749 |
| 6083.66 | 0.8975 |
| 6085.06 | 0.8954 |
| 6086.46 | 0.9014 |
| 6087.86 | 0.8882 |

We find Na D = 2.5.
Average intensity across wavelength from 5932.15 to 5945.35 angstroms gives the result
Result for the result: 0.895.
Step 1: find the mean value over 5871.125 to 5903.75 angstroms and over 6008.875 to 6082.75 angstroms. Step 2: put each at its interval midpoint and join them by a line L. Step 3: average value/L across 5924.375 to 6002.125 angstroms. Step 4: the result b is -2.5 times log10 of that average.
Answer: -0.04 mag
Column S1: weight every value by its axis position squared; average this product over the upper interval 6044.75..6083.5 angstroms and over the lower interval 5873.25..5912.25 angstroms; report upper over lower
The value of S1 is 1.11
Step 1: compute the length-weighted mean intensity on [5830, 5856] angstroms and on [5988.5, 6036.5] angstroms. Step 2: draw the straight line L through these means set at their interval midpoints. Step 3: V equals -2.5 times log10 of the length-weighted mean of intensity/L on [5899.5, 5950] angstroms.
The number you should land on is 0.01 mag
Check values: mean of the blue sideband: 0.919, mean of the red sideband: 0.894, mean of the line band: 0.897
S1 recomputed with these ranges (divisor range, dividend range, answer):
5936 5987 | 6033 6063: 1.02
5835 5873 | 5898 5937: 1.01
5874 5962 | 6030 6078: 1.07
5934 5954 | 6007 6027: 1.02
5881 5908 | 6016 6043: 1.14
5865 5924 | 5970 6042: 1.07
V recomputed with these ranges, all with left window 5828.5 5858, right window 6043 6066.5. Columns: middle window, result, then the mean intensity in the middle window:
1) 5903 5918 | 0.01 mag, 0.901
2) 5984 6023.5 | 0.00 mag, 0.892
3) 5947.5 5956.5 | 0.01 mag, 0.891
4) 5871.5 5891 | 0.07 mag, 0.853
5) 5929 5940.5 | 0.01 mag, 0.896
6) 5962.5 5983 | -0.01 mag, 0.901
